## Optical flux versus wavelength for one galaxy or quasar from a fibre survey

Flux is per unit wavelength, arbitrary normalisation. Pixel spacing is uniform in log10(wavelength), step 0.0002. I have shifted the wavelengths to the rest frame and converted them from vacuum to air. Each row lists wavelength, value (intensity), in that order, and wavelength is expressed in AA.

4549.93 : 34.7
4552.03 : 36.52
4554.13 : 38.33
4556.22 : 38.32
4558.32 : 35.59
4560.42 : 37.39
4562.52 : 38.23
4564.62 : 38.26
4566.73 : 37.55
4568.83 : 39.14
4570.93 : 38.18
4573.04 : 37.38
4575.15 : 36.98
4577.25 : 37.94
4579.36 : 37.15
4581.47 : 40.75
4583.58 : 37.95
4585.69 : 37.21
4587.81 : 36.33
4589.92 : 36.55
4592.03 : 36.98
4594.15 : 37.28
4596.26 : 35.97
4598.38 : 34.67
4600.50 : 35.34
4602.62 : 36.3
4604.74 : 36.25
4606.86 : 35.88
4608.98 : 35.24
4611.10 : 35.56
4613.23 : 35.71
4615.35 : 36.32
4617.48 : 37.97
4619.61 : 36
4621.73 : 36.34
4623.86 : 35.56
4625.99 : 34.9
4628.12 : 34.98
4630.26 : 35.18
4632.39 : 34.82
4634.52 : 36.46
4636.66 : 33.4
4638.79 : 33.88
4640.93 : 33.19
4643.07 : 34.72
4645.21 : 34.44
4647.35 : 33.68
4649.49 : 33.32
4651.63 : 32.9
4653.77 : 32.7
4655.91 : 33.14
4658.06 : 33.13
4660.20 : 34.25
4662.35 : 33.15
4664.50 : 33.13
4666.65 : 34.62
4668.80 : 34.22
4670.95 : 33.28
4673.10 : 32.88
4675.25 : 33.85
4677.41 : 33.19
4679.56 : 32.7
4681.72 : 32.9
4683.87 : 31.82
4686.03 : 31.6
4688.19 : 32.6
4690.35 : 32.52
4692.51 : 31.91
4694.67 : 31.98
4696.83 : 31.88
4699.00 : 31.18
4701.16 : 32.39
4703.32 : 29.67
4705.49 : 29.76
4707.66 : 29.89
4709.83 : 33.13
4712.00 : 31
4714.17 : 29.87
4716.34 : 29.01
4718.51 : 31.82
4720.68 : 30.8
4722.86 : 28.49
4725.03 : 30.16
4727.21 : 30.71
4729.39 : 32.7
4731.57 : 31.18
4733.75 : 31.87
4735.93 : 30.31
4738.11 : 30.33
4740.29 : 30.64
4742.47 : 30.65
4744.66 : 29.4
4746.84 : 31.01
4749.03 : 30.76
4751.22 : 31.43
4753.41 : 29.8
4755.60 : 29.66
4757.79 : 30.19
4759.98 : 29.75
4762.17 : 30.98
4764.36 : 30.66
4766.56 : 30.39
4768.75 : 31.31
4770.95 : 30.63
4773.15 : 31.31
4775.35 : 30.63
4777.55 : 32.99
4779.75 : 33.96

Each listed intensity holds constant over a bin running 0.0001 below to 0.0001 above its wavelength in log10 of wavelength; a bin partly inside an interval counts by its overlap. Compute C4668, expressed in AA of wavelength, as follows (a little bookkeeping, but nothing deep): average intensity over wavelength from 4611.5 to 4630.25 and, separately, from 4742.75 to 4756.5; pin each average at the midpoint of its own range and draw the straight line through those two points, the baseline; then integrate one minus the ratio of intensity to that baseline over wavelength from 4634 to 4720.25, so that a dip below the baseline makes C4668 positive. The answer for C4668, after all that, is 2.3 AA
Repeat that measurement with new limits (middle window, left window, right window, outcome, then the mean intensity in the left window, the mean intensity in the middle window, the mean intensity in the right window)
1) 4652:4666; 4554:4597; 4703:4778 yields 0.3 AA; 37.6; 33.3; 30.6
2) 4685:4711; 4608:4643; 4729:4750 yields 0.7 AA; 35.3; 31.5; 30.8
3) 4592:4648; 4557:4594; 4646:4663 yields -0.4 AA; 37.6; 35.4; 33.3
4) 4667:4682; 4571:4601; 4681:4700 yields -0.3 AA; 37.1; 33.4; 32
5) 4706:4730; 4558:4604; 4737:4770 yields 0.9 AA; 37.2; 30.6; 30.5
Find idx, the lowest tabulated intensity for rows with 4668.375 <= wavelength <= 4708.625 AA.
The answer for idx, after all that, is 29.67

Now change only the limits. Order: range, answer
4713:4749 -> 28.49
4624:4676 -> 32.7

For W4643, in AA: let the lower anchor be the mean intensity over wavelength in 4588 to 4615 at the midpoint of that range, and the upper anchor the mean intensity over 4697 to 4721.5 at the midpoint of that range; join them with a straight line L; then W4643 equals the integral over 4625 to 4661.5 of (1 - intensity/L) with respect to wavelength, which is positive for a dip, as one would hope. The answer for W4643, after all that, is -0.1 AA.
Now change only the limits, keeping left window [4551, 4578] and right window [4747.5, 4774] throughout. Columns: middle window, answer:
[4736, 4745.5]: 0.31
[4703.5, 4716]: 0.72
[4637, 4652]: 0.44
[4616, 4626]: -0.18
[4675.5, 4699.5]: 0.68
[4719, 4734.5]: 0.46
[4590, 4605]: 0.15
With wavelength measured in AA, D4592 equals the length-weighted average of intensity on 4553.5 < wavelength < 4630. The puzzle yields 36.8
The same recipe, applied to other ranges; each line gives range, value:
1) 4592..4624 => 36.1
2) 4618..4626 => 36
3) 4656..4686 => 33.2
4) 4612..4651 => 35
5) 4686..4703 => 31.9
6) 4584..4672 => 35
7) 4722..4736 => 30.8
